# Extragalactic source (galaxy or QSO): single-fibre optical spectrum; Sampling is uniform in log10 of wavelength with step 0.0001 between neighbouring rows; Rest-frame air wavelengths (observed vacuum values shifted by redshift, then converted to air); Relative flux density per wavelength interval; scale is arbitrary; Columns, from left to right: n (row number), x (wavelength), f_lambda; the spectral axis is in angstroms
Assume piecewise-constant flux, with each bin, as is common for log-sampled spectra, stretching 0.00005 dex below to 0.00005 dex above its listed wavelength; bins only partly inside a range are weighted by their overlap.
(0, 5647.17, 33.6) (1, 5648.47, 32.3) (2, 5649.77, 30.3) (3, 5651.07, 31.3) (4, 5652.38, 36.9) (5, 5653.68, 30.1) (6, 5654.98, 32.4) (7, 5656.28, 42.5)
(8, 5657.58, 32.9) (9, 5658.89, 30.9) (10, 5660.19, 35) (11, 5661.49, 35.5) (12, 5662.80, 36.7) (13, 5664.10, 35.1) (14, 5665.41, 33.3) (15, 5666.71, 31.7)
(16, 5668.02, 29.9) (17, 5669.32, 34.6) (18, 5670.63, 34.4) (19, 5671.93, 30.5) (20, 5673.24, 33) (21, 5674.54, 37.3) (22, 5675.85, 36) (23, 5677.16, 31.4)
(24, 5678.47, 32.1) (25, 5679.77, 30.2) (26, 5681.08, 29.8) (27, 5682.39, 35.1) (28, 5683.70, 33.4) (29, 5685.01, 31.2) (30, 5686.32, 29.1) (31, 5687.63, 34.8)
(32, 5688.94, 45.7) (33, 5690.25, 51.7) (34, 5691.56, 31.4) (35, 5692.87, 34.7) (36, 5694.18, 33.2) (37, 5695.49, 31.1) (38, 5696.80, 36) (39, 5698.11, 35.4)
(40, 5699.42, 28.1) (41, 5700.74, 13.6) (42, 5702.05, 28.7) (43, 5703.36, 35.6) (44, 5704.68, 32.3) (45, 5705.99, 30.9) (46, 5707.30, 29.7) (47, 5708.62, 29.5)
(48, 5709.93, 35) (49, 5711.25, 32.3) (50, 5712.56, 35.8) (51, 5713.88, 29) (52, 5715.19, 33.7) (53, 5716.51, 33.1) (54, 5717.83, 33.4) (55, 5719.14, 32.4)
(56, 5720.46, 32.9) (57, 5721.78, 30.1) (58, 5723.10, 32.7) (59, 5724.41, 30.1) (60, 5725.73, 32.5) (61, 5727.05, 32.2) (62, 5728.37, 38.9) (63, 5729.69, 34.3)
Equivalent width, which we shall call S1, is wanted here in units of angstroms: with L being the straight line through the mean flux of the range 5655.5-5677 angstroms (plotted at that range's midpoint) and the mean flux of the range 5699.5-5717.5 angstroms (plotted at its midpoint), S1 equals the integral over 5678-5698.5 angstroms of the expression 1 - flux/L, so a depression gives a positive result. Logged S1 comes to -1.5 angstroms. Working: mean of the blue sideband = 34.3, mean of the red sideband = 30.7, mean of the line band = 34.7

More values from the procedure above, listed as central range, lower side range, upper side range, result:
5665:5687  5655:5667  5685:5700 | 1.6 angstroms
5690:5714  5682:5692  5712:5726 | 1.8 angstroms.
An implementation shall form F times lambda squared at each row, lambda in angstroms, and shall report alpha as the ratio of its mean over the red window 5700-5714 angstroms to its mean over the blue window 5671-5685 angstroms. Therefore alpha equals 0.9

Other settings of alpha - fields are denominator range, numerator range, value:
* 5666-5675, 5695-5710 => 0.93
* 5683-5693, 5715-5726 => 0.89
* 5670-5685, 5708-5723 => 1.00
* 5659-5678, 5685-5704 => 1.00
